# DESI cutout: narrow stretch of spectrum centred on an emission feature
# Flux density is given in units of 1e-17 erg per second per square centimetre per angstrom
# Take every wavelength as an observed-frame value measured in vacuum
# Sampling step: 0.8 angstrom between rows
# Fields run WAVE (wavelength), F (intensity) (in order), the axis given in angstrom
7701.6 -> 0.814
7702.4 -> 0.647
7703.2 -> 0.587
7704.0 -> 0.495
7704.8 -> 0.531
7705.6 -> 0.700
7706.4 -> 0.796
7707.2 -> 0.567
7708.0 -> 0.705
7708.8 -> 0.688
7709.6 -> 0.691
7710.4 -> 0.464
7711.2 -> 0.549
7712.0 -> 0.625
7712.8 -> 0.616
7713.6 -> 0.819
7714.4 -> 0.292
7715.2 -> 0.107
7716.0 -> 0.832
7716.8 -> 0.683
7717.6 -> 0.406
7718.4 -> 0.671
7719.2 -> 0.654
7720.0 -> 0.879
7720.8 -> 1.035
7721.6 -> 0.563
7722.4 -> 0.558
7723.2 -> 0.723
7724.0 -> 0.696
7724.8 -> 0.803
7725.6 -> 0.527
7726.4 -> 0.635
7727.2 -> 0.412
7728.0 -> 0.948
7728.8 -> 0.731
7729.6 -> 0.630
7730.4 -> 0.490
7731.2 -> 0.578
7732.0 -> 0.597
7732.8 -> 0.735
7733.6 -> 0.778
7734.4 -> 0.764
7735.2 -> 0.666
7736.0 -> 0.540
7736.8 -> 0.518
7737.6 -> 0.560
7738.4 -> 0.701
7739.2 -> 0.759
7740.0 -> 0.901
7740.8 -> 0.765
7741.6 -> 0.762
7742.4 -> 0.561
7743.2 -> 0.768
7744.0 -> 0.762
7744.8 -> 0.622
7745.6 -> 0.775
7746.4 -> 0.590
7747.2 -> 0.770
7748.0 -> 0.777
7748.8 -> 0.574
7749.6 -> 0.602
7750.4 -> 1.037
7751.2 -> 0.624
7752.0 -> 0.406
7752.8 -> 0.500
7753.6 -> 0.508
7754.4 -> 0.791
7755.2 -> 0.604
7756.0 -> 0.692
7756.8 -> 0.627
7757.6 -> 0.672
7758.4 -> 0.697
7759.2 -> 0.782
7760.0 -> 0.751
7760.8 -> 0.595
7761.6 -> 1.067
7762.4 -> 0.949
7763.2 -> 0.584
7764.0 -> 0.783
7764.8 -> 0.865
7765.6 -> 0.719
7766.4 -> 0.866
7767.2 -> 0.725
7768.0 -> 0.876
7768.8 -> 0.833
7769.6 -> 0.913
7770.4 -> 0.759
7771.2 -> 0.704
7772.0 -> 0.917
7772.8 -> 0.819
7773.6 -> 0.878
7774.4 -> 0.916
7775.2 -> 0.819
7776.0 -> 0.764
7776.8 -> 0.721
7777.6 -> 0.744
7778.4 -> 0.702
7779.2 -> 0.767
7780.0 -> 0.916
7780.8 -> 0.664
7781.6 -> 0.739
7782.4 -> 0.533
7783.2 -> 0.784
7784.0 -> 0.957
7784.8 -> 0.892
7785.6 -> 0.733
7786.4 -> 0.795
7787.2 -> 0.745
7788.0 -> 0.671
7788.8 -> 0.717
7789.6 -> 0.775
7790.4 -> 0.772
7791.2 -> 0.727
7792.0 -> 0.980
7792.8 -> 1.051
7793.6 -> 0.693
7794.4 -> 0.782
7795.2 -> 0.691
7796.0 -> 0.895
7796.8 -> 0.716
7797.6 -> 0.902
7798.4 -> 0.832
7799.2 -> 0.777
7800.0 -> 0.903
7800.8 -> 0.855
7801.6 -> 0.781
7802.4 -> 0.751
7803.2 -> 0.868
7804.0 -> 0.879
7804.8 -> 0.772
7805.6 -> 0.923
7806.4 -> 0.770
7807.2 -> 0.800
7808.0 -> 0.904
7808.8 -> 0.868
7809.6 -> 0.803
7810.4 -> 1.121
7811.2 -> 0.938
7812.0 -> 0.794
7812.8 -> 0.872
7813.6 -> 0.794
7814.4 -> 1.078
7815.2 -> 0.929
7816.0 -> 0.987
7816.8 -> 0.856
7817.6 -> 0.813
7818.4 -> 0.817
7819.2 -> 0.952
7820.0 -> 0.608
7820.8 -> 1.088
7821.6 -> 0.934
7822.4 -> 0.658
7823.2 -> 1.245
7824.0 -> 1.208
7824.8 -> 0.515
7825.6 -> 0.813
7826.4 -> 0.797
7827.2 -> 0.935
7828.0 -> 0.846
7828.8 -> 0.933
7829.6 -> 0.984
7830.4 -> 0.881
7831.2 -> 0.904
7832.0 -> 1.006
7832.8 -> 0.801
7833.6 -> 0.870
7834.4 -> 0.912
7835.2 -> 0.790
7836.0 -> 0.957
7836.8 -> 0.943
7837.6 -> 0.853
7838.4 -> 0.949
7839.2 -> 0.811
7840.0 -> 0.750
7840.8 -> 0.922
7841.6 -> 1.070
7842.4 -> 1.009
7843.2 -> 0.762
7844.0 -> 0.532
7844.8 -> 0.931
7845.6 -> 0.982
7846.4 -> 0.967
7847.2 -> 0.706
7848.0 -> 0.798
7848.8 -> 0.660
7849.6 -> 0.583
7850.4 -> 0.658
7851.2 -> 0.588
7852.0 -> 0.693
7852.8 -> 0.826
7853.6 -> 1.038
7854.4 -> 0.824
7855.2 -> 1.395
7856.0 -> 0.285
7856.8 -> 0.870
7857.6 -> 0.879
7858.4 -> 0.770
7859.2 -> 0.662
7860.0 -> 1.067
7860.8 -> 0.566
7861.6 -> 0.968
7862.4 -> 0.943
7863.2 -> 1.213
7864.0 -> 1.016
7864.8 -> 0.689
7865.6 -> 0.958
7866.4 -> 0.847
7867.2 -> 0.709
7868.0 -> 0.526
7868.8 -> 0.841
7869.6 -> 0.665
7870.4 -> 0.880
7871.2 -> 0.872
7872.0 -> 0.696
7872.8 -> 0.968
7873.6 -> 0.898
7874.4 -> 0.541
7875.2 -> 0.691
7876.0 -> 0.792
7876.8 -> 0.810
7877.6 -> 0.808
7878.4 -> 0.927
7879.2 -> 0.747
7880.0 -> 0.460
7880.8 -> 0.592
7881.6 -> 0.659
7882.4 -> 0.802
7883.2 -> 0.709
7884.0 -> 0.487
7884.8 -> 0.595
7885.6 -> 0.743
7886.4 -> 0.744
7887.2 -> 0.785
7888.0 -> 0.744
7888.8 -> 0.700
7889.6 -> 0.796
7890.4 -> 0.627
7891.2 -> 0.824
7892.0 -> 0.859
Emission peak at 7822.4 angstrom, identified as Mg II 2798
